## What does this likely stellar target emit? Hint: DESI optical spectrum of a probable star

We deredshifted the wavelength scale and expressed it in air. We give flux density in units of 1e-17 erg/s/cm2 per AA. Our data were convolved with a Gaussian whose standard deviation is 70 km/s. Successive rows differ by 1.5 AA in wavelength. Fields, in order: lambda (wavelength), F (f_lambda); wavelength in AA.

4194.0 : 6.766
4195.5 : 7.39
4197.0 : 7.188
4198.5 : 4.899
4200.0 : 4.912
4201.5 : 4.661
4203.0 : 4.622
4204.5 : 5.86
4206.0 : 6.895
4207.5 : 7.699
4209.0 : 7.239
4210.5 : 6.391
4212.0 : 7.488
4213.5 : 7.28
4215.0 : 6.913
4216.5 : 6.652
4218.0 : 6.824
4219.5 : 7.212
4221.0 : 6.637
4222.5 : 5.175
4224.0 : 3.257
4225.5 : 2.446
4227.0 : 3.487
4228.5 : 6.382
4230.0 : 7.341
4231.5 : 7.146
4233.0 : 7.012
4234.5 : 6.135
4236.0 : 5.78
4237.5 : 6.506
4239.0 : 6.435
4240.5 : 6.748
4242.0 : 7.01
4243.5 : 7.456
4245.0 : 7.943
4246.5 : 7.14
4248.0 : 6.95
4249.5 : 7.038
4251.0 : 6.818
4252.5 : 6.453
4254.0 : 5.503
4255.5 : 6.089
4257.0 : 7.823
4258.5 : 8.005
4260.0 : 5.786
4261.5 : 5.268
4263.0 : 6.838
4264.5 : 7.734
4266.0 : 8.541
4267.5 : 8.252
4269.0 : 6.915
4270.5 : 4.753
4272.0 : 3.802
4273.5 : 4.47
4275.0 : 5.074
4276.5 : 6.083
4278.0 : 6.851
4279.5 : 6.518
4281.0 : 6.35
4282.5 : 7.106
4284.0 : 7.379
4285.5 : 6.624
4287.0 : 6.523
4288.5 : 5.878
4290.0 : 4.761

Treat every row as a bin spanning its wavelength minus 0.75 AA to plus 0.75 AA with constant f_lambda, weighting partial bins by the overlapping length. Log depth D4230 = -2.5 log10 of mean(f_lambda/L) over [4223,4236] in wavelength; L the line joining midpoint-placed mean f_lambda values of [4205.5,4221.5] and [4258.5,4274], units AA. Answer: 0.25 mag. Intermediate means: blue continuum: 7.03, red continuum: 6.35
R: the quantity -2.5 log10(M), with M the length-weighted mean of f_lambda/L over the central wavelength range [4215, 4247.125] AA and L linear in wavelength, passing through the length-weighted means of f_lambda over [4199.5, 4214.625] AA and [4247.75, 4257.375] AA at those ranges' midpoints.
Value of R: 0.04 mag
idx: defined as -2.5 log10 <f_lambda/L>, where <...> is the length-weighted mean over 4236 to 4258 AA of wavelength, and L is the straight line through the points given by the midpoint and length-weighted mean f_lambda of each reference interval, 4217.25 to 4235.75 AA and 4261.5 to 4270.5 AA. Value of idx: -0.05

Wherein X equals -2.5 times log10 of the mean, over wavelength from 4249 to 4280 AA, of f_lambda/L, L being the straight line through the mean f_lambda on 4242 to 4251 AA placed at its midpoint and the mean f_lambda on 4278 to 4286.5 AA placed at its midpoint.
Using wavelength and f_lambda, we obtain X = 0.10 mag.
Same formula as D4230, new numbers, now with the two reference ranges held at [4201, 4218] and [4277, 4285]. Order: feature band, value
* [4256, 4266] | -0.04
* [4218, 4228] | 0.32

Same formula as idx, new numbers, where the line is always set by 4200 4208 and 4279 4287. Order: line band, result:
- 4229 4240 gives -0.08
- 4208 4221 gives -0.18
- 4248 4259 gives -0.06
